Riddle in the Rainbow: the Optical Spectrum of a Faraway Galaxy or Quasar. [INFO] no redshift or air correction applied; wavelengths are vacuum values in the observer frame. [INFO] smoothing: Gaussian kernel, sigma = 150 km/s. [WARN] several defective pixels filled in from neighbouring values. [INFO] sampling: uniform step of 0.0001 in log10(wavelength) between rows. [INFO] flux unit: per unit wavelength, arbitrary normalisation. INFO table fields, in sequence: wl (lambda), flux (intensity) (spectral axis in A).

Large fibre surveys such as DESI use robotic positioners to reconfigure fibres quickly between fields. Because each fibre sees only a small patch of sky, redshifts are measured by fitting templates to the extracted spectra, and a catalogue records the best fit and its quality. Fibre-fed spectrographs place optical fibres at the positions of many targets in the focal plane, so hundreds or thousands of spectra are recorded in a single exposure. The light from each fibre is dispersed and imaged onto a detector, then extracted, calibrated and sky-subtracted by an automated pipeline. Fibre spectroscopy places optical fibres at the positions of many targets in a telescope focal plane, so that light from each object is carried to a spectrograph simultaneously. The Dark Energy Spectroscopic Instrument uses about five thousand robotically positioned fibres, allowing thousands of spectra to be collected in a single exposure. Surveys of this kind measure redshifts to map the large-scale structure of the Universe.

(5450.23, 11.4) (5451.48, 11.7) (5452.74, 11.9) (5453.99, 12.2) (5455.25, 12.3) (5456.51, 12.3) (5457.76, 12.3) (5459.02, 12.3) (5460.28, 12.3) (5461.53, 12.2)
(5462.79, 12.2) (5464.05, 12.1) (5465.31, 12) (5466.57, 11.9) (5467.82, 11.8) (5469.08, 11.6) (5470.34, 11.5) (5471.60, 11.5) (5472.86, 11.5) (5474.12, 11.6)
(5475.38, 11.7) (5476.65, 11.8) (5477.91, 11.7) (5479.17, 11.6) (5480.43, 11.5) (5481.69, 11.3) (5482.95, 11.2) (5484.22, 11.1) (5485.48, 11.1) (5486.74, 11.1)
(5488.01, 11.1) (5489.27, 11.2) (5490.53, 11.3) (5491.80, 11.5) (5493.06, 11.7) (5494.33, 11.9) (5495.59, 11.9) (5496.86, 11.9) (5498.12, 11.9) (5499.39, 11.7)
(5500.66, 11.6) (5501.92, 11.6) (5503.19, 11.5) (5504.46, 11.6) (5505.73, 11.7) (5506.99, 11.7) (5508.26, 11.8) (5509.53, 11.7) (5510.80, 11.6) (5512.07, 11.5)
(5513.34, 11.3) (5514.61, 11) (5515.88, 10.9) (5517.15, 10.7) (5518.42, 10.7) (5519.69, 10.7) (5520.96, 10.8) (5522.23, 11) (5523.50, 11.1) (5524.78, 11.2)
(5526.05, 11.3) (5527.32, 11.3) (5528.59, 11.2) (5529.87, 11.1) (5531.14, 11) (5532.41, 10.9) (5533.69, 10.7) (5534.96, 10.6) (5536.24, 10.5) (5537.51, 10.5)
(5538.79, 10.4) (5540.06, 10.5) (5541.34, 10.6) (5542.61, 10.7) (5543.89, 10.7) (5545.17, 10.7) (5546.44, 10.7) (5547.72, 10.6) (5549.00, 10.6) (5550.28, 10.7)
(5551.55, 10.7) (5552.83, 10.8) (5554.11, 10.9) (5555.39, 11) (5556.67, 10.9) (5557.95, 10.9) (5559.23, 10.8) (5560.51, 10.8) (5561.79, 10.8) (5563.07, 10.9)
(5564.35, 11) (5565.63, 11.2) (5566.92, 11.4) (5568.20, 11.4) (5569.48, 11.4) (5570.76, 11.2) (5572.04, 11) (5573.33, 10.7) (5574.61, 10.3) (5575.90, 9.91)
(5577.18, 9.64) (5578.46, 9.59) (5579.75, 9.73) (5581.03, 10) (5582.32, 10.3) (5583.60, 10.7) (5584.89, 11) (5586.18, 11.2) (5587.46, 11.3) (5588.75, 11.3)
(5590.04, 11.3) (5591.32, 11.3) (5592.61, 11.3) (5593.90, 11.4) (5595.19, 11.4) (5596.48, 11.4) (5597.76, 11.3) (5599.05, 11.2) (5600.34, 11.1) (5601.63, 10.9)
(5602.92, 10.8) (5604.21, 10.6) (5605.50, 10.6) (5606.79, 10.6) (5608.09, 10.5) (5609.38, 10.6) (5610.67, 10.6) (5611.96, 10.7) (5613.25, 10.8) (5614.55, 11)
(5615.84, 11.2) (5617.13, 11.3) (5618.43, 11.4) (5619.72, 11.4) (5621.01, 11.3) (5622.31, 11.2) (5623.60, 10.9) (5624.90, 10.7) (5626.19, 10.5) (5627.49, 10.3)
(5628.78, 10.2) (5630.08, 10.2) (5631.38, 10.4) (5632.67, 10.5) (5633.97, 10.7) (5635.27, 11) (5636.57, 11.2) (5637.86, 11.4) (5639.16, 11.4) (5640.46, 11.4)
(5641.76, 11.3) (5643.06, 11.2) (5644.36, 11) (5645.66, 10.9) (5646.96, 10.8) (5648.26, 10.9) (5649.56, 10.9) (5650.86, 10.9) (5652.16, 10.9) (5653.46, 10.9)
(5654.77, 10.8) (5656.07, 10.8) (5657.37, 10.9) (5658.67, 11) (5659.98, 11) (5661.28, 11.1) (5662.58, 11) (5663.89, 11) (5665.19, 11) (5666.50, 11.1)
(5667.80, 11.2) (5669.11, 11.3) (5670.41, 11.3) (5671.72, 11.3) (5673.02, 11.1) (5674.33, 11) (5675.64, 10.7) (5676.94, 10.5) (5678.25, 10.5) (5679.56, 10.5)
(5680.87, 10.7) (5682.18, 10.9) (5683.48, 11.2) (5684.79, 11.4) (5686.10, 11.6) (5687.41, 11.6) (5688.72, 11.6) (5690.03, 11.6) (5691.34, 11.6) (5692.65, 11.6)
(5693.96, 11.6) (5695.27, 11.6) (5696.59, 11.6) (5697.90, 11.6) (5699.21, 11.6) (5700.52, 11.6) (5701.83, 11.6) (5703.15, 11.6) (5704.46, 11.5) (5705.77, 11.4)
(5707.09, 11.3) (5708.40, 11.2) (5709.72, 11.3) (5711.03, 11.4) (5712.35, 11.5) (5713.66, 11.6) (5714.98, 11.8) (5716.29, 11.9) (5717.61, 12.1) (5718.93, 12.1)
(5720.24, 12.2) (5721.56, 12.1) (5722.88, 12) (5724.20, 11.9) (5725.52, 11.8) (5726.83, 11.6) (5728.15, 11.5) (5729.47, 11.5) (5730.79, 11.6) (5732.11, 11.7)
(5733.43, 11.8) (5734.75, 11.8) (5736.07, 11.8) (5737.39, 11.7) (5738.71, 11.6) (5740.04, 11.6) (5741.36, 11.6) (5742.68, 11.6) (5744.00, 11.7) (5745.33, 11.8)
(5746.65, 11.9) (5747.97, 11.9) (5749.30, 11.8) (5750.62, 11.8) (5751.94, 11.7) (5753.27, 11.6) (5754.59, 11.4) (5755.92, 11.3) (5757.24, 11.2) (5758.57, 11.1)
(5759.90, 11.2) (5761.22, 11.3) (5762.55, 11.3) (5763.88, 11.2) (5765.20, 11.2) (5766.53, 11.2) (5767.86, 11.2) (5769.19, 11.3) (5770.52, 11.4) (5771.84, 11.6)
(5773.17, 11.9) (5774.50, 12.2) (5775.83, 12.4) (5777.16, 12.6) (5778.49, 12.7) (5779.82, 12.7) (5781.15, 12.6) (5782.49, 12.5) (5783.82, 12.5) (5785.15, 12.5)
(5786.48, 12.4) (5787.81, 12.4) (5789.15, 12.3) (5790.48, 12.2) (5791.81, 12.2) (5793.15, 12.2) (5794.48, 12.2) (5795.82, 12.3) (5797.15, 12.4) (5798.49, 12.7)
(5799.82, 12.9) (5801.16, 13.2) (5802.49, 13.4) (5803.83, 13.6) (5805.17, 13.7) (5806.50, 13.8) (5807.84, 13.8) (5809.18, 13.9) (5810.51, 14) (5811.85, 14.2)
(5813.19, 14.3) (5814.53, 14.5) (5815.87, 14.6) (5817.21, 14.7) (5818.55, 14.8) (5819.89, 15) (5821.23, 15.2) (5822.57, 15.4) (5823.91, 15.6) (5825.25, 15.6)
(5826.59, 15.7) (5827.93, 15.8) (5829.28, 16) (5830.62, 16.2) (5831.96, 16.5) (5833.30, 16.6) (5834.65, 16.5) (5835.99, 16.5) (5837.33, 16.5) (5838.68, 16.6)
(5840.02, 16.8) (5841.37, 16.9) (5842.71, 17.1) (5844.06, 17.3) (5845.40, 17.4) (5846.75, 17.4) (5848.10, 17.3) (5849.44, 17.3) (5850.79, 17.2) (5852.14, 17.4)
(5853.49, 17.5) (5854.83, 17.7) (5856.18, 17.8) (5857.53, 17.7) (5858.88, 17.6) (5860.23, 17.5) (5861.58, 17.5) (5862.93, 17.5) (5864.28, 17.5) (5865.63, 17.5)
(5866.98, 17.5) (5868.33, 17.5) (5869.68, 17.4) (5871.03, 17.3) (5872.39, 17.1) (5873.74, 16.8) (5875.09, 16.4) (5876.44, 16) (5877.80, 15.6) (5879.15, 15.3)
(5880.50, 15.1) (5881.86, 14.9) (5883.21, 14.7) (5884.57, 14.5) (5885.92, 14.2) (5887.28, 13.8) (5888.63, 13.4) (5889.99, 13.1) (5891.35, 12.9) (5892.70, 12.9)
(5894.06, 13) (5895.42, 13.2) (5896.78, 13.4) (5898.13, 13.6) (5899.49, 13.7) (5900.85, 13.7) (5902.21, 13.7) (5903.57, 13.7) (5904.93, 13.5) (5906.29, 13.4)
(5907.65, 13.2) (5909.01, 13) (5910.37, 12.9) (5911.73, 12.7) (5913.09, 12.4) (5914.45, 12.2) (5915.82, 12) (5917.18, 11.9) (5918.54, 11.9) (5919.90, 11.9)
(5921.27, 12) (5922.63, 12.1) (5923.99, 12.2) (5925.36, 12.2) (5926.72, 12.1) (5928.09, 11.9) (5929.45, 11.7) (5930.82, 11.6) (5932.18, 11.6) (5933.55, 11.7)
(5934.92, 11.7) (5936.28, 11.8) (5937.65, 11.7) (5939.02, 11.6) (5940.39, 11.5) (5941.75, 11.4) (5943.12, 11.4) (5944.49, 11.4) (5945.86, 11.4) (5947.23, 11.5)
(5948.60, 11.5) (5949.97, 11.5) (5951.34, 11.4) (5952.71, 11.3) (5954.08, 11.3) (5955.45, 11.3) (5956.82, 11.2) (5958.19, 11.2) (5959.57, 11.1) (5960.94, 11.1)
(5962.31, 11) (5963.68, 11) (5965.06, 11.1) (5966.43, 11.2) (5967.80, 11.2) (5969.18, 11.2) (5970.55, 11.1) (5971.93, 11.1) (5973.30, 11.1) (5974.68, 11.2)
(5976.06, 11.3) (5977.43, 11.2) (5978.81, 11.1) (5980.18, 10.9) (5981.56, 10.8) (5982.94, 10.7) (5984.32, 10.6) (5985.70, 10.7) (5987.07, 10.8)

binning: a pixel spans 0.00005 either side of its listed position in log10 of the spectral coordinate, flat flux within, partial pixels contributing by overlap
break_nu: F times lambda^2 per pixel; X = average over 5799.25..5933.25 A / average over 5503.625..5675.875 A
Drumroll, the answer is 1.5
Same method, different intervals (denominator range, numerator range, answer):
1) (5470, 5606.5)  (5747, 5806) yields 1.19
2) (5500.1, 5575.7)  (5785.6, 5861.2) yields 1.53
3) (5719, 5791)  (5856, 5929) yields 1.28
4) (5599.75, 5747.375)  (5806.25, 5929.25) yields 1.43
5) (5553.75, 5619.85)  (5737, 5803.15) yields 1.17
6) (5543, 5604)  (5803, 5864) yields 1.62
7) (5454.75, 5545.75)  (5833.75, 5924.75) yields 1.52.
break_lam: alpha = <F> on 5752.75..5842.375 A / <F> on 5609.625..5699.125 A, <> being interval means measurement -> 1.22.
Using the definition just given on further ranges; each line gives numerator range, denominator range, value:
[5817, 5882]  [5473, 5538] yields 1.47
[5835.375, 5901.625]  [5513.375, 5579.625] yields 1.48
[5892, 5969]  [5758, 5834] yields 0.91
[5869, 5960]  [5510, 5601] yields 1.19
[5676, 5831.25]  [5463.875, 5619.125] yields 1.11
